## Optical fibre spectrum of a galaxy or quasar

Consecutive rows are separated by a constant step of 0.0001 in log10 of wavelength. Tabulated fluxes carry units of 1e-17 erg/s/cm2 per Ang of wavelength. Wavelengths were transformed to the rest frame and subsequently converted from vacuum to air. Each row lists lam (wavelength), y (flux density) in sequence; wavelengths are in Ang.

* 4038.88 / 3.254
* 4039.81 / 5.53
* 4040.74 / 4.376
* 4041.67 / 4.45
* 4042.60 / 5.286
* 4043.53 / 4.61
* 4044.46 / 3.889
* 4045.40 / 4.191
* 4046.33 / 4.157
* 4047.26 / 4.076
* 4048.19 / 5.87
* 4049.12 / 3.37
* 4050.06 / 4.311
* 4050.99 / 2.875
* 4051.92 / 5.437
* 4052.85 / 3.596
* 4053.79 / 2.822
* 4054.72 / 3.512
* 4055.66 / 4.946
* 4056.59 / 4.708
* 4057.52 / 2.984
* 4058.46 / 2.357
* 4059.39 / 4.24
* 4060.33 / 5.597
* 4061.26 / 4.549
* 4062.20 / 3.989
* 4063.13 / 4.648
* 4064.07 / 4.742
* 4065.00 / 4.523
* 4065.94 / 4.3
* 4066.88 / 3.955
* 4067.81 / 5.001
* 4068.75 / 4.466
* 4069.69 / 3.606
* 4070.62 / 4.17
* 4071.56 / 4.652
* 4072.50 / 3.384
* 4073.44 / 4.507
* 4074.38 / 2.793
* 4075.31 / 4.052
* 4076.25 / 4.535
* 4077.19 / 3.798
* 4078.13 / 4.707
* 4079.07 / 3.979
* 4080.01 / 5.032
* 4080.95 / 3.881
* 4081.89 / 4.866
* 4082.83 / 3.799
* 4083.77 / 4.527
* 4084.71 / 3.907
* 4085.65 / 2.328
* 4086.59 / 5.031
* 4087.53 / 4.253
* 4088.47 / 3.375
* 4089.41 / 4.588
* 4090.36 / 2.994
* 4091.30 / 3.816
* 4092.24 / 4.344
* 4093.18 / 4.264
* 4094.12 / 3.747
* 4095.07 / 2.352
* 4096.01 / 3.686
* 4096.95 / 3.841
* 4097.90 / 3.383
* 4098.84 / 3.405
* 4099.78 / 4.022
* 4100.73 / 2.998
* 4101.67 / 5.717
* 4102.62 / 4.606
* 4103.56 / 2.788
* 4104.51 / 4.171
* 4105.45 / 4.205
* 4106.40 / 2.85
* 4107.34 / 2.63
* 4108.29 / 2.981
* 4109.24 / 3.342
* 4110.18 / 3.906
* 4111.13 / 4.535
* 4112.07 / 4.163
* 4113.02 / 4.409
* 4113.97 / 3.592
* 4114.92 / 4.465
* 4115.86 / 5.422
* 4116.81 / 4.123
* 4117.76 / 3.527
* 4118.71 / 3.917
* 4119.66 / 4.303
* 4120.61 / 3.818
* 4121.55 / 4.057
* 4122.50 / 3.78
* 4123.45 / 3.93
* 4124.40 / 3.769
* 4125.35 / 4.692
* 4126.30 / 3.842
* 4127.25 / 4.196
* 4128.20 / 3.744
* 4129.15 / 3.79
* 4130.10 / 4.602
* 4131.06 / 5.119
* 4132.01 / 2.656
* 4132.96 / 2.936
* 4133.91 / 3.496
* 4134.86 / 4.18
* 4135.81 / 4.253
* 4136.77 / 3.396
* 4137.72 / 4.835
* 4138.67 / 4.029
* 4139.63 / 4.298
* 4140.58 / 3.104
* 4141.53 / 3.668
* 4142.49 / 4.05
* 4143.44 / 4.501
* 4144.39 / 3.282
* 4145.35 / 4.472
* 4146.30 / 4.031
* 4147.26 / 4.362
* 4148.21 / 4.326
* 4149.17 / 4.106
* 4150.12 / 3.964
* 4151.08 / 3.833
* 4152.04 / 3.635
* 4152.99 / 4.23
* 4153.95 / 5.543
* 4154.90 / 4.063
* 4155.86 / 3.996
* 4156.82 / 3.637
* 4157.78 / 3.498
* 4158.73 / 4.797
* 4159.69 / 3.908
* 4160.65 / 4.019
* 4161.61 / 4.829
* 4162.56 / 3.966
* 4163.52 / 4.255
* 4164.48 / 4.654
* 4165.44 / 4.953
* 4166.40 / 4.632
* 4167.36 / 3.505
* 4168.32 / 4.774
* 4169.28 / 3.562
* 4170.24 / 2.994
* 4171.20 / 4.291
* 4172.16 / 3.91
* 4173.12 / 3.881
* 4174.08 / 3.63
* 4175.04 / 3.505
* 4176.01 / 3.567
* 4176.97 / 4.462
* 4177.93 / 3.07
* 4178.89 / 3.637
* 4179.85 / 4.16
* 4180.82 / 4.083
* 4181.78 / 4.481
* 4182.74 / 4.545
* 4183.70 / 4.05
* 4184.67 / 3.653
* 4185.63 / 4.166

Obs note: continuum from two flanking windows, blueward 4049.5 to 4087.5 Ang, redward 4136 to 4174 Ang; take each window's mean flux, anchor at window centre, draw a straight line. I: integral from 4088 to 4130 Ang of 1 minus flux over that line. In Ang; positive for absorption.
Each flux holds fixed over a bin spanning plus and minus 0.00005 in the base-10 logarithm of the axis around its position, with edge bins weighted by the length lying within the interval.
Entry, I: 2.44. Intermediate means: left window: 4.13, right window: 4.09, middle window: 3.87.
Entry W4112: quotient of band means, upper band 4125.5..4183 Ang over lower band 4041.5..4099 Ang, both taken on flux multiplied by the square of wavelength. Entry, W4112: 1.03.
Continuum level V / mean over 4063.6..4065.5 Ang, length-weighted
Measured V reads 4.63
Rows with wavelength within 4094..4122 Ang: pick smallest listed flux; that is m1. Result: 2.352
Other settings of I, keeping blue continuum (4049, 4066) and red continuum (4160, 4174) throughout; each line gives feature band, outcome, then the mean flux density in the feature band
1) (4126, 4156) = 0.8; 4.02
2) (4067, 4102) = 1.0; 3.99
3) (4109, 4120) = -0.1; 4.16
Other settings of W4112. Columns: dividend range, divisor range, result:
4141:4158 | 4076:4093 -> 1.03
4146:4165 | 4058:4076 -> 1.04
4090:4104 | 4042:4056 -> 0.91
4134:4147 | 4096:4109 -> 1.11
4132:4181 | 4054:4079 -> 1.00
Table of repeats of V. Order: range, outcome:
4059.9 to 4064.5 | 4.7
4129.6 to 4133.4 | 3.83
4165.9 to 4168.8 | 4.31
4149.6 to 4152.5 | 3.81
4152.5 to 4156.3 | 4.47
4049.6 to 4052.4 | 4.22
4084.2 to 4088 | 3.89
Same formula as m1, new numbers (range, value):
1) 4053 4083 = 2.357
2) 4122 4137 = 2.656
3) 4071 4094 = 2.328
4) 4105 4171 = 2.63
